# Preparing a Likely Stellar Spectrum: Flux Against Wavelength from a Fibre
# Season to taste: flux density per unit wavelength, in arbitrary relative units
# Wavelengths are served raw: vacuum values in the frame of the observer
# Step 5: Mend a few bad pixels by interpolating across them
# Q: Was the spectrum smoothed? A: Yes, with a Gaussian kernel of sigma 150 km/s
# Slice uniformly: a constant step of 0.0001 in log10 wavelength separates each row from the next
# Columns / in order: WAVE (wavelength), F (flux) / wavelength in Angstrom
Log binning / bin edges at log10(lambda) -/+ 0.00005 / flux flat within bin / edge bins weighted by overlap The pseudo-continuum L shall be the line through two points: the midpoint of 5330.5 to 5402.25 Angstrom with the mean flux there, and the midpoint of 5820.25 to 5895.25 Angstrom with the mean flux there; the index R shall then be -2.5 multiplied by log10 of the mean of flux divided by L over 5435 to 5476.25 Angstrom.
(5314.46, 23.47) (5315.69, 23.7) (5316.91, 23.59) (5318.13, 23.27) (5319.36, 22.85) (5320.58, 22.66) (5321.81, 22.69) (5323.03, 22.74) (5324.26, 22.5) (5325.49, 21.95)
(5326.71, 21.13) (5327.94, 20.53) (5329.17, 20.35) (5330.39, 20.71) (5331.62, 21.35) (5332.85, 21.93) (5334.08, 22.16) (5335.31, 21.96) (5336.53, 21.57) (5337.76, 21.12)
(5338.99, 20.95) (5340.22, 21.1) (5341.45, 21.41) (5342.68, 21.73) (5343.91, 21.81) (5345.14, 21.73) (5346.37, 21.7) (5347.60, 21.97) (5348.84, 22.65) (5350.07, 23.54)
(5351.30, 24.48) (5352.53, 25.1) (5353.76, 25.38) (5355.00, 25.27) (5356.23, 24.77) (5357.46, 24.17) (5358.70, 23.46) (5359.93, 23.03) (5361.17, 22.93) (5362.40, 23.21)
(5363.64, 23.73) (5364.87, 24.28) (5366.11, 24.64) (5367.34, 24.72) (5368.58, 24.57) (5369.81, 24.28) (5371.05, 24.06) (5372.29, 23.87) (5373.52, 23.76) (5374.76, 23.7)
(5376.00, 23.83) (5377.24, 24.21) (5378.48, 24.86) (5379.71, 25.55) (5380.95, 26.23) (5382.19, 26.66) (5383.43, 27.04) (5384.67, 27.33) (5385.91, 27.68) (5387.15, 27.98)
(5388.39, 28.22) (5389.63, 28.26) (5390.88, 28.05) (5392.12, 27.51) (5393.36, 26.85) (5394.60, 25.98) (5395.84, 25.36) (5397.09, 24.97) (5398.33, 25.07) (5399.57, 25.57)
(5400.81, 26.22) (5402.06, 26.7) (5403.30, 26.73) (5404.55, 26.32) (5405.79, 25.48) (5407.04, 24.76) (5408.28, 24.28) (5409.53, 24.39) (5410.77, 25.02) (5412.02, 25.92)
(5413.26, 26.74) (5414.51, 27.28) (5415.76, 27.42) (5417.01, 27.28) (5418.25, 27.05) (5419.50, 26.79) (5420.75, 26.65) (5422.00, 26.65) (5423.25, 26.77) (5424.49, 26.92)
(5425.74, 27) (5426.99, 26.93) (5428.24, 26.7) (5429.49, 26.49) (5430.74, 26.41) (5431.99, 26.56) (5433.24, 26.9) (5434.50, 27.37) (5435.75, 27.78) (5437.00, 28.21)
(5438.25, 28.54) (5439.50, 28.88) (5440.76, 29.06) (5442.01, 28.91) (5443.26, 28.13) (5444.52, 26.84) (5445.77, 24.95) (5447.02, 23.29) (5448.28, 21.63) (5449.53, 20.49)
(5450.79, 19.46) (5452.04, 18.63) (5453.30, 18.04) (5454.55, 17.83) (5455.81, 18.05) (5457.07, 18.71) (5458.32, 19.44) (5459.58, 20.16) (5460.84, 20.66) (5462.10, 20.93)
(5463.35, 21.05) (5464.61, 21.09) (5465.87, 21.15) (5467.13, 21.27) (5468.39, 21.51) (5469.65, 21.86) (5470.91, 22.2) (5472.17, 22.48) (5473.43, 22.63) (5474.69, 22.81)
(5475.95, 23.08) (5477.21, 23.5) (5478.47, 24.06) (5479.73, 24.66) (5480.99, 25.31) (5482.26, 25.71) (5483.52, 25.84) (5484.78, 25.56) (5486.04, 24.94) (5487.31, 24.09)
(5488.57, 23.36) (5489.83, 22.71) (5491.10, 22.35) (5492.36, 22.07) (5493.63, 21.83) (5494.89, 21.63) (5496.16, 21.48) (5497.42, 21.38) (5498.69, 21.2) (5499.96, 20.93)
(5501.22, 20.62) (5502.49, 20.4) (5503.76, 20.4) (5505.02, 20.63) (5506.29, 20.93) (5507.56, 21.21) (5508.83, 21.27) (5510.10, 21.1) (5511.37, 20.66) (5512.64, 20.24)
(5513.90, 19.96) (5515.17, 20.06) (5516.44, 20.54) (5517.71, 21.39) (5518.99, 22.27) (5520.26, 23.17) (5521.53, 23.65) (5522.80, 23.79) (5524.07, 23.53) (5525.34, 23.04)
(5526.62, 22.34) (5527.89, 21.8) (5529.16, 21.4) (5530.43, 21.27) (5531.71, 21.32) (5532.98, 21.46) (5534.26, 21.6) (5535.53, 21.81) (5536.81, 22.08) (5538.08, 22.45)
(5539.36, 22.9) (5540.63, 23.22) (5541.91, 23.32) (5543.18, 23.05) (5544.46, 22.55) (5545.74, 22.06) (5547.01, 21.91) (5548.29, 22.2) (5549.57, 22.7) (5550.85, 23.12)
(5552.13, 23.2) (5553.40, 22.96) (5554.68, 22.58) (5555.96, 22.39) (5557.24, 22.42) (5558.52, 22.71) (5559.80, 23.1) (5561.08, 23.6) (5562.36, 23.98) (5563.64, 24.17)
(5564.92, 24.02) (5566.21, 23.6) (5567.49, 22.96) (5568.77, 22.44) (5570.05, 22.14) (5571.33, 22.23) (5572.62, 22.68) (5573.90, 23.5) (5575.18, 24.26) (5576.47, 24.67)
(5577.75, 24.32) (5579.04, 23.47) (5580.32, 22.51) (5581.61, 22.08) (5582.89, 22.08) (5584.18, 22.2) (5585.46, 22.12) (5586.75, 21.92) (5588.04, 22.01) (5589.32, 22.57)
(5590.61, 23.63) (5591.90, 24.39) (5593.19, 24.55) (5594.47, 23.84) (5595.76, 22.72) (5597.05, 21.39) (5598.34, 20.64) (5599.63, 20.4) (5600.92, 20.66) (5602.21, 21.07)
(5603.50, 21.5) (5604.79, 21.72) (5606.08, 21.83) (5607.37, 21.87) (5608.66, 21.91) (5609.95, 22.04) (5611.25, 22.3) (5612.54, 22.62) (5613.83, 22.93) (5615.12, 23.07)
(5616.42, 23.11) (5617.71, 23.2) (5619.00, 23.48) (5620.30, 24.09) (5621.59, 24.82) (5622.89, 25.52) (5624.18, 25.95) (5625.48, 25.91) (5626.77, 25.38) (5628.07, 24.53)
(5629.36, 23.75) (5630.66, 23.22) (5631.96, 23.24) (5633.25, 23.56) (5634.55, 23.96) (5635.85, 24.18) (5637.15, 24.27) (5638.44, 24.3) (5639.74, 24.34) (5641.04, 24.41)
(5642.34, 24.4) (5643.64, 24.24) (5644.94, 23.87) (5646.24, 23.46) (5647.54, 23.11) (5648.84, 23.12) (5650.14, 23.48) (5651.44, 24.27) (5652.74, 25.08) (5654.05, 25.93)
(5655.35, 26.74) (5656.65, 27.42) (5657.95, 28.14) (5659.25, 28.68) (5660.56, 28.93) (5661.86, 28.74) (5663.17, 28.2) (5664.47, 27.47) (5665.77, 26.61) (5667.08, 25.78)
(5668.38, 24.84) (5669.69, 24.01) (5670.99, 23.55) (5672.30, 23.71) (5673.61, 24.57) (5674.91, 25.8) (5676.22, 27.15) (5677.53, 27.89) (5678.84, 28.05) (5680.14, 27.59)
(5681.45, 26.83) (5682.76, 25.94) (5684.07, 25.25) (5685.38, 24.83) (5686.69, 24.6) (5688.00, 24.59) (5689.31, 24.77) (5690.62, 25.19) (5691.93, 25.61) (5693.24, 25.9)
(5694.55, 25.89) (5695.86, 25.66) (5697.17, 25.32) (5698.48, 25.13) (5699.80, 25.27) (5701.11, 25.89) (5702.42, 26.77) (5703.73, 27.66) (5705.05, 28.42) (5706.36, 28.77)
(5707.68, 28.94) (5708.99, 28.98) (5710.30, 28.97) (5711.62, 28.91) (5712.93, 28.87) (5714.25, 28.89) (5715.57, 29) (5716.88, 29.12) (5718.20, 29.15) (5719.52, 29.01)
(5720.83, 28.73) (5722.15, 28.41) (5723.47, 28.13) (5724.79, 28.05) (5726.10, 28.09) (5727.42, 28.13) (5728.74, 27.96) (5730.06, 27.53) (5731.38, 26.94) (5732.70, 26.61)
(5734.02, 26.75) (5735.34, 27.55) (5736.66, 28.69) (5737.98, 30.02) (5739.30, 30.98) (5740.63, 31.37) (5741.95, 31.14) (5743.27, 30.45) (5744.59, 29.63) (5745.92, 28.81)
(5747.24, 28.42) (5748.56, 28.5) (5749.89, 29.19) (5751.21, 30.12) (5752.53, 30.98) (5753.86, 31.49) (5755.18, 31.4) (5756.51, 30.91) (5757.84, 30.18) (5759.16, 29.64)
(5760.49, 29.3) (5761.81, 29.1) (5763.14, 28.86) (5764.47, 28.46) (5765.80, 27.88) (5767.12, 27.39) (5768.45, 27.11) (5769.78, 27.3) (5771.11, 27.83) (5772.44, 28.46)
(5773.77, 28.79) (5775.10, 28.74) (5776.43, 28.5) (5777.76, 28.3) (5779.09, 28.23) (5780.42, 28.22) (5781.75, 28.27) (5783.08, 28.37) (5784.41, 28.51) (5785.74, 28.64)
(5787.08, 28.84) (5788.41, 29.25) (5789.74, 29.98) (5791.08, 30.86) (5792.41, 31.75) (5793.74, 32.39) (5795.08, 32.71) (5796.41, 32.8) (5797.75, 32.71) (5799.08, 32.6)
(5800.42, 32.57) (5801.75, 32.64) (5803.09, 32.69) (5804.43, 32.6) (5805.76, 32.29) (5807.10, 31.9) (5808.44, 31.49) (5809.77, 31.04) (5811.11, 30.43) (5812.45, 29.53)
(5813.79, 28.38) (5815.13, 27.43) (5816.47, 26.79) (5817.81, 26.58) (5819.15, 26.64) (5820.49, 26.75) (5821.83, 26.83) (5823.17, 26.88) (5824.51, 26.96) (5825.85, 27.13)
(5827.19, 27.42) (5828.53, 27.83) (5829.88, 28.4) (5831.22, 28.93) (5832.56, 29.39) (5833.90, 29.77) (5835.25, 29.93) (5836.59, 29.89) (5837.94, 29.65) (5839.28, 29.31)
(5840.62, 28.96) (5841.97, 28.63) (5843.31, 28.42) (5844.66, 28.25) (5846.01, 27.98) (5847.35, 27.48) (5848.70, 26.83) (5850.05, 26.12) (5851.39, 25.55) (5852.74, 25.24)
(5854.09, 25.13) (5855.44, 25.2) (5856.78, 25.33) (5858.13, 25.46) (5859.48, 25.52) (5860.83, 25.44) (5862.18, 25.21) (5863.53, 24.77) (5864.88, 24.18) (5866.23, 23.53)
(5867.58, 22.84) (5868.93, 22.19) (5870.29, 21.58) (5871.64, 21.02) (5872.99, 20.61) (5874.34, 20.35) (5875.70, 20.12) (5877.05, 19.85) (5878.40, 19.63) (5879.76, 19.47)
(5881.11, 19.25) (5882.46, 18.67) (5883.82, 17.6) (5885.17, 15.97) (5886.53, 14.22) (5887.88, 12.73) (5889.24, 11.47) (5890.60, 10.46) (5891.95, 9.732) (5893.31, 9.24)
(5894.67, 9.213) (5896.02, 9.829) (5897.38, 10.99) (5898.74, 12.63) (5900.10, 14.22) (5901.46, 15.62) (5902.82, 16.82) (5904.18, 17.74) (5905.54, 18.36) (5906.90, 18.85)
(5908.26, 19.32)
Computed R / 0.06 mag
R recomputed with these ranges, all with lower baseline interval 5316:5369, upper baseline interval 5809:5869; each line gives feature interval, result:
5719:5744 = -0.10 mag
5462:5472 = 0.11 mag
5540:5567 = 0.07 mag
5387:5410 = -0.13 mag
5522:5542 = 0.10 mag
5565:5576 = 0.08 mag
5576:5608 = 0.12 mag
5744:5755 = -0.13 mag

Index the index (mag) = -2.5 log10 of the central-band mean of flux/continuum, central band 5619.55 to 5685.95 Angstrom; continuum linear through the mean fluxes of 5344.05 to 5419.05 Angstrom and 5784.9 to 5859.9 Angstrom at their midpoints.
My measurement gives 0.089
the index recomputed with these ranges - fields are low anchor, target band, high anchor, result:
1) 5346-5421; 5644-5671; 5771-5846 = 0.087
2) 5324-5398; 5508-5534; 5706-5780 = 0.197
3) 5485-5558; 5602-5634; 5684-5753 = 0.071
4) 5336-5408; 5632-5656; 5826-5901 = -0.045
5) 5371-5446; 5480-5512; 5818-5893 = 0.164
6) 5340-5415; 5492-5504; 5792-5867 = 0.216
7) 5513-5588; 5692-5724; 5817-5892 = -0.187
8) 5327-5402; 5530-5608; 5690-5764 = 0.176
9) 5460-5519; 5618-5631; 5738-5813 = 0.049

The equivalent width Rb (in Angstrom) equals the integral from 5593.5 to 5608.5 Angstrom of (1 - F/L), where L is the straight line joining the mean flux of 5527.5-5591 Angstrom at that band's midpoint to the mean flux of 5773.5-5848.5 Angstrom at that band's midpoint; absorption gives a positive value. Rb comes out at 1.3 Angstrom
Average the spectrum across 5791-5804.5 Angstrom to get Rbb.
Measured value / 32.4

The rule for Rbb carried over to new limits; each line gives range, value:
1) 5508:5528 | 21.8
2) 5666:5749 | 27.3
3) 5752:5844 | 29.4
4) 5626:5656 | 24.2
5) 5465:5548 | 22.3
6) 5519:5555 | 22.5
